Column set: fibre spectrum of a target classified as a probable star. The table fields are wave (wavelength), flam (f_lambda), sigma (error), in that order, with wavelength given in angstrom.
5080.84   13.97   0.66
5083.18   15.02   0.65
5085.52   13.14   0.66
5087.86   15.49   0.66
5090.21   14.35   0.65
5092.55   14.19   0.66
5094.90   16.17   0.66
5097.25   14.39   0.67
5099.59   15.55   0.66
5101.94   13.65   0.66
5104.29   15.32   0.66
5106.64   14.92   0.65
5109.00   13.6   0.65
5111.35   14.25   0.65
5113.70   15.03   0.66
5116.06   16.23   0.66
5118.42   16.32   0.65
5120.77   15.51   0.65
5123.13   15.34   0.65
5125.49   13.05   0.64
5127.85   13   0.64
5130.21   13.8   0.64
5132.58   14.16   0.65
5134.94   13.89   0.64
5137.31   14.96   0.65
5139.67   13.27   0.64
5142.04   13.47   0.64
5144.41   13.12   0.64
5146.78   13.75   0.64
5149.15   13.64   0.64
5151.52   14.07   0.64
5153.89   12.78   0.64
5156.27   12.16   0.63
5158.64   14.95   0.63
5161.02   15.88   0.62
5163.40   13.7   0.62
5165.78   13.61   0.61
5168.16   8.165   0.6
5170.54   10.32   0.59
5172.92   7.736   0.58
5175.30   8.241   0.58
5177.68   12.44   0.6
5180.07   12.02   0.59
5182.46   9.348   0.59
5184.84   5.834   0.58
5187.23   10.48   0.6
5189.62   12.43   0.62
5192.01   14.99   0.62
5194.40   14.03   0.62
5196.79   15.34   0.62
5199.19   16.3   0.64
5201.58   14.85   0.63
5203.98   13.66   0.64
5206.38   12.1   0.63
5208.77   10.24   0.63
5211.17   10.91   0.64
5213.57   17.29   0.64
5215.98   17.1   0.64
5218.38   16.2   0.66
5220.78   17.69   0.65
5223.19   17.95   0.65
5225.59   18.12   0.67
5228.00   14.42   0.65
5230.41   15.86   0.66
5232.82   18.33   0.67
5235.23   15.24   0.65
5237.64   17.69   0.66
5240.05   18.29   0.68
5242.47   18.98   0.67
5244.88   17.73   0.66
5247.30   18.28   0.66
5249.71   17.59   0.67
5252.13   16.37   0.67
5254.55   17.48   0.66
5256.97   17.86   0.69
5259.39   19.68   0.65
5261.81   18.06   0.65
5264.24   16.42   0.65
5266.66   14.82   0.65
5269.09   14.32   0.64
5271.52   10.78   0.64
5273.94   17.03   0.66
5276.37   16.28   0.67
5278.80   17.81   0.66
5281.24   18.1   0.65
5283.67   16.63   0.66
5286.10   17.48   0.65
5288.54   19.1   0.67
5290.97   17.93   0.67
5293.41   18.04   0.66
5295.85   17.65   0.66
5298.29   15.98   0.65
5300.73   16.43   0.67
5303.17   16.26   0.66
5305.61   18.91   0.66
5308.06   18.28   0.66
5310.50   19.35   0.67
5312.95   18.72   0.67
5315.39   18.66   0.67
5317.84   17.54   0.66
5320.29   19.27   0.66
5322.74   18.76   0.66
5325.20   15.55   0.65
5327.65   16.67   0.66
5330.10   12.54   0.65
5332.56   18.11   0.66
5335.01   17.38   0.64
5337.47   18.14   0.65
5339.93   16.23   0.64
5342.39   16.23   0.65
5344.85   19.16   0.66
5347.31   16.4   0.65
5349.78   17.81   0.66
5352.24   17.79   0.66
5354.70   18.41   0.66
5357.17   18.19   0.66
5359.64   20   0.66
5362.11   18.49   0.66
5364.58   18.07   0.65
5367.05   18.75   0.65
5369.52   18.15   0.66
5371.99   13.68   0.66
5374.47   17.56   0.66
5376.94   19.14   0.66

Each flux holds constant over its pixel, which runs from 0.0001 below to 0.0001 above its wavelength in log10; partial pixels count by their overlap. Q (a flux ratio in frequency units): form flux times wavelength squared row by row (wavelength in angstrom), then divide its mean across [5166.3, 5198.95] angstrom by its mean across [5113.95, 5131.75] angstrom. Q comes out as 0.77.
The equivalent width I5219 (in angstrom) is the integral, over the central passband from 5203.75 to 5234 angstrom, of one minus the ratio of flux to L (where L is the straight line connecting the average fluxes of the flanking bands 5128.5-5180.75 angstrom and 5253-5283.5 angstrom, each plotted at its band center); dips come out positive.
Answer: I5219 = -1.0 angstrom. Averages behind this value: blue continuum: 12.7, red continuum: 16.6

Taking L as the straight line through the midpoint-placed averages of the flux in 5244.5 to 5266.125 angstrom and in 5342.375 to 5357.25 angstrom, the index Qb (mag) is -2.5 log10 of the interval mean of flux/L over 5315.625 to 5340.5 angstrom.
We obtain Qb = 0.041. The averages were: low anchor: 17.6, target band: 17.1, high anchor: 17.8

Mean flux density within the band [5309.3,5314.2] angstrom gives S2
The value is 19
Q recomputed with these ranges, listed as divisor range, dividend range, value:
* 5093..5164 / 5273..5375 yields 1.32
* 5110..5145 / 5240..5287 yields 1.24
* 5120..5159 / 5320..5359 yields 1.35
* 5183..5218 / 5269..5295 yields 1.31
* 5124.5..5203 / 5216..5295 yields 1.39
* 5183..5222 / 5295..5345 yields 1.33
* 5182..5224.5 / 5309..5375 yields 1.34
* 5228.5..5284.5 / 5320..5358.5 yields 1.05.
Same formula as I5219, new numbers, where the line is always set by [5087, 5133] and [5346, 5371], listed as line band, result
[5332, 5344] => 0.4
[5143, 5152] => 1.0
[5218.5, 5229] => -0.5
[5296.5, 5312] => -0.1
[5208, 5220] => 1.2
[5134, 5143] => 0.7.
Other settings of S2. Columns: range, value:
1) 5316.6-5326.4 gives 17.8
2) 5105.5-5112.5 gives 14.2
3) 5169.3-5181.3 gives 10.1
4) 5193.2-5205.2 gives 14.8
